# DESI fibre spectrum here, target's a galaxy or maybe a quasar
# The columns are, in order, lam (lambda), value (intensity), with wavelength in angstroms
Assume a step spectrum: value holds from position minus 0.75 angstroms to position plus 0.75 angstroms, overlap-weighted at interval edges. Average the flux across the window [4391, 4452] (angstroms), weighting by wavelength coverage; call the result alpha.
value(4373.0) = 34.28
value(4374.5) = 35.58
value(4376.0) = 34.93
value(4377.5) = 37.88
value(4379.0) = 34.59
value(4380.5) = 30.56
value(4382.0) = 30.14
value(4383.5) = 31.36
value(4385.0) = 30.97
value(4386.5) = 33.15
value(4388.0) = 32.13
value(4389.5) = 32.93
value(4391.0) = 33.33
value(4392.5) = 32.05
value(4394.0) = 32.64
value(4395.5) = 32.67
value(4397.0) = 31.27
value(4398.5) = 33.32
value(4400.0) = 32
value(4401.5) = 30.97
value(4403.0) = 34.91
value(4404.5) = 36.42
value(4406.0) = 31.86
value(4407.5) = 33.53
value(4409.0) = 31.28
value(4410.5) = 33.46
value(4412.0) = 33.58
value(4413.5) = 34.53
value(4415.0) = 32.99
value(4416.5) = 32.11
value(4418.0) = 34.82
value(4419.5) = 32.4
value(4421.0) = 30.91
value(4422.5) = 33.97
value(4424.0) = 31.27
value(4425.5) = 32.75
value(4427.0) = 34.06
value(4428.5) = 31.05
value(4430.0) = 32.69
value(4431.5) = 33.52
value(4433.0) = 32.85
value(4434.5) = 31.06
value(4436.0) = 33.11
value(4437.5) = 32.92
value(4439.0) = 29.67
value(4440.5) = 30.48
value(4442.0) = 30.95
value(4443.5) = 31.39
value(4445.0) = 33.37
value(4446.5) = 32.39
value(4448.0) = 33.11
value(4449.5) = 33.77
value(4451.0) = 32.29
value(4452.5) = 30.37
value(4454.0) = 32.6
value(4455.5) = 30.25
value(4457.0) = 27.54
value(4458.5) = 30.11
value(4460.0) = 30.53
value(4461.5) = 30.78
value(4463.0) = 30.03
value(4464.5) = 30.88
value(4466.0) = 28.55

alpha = 32.6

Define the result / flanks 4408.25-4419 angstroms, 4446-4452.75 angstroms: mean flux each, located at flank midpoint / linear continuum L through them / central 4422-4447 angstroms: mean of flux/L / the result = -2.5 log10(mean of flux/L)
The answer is 0.02 mag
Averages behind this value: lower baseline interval 33.2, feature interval 32.2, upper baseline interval 32.5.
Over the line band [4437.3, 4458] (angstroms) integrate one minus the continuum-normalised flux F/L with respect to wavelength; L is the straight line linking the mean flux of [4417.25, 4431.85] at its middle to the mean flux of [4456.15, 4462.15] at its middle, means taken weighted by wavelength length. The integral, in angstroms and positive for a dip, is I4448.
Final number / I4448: -0.5 angstroms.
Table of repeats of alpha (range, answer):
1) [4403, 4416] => 33.5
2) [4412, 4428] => 33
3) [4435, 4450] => 32.1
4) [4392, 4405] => 32.9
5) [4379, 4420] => 32.7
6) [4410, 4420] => 33.4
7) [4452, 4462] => 30.3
